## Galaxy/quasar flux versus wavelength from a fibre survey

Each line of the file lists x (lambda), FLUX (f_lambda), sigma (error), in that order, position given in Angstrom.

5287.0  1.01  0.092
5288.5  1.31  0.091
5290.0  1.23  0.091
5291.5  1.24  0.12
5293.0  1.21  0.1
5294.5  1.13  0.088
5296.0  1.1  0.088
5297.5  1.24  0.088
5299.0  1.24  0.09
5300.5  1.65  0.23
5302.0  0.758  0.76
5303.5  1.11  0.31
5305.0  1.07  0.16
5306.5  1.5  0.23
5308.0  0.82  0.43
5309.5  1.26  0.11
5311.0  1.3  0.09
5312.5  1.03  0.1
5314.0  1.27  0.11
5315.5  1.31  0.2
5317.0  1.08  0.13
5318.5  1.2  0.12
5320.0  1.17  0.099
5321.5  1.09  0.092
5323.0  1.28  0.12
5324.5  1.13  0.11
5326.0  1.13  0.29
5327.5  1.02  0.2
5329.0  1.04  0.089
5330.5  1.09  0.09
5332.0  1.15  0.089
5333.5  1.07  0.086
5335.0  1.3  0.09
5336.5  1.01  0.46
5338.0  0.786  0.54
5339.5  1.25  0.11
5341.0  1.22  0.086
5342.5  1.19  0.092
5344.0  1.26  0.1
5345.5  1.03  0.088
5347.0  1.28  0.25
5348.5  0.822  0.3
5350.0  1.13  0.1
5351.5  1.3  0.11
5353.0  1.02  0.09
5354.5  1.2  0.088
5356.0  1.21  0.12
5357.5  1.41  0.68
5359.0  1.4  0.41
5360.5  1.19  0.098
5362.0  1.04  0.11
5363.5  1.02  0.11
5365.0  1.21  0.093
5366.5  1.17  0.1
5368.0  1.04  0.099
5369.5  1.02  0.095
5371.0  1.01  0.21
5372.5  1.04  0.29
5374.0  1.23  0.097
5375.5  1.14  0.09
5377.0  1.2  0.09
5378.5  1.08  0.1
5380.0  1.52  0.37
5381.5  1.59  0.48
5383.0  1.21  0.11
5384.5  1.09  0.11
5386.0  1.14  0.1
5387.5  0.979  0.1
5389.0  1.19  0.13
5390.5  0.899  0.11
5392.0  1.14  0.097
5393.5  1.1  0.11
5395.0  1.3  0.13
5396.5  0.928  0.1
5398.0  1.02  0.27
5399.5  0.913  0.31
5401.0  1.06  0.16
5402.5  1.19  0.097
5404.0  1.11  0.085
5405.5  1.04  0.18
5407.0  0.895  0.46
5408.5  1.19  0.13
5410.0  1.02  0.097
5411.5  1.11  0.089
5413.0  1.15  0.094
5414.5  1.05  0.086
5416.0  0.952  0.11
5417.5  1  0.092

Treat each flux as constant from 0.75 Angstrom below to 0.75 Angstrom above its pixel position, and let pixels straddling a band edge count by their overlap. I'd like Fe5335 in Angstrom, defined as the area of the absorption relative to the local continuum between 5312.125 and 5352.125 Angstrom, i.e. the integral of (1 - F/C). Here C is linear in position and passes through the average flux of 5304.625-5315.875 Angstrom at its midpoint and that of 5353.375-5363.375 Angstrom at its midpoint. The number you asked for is 2.4 Angstrom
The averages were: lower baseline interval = 1.2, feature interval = 1.14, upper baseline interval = 1.22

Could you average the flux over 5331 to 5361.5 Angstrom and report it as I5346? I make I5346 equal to 1.16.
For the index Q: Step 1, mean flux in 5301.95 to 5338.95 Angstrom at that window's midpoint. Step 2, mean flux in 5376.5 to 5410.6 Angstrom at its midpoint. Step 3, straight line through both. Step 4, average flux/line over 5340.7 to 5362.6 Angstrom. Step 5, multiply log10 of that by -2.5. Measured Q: -0.053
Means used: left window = 1.13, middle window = 1.18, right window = 1.12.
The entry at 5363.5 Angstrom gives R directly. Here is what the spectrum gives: 1.02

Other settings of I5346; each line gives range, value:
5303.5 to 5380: 1.15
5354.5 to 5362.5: 1.25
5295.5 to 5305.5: 1.17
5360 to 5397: 1.14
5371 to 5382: 1.23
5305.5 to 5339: 1.14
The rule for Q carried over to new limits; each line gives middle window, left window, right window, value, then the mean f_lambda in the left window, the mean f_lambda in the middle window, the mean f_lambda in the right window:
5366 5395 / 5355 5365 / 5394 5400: -0.030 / 1.21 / 1.15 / 1.05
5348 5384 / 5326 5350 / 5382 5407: -0.081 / 1.1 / 1.18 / 1.08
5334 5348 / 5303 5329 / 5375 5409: 0.008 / 1.16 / 1.14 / 1.13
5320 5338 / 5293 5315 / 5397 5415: 0.042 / 1.18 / 1.11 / 1.06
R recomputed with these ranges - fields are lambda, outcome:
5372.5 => 1.04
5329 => 1.04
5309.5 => 1.26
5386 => 1.14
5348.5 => 0.822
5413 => 1.15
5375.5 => 1.14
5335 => 1.3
